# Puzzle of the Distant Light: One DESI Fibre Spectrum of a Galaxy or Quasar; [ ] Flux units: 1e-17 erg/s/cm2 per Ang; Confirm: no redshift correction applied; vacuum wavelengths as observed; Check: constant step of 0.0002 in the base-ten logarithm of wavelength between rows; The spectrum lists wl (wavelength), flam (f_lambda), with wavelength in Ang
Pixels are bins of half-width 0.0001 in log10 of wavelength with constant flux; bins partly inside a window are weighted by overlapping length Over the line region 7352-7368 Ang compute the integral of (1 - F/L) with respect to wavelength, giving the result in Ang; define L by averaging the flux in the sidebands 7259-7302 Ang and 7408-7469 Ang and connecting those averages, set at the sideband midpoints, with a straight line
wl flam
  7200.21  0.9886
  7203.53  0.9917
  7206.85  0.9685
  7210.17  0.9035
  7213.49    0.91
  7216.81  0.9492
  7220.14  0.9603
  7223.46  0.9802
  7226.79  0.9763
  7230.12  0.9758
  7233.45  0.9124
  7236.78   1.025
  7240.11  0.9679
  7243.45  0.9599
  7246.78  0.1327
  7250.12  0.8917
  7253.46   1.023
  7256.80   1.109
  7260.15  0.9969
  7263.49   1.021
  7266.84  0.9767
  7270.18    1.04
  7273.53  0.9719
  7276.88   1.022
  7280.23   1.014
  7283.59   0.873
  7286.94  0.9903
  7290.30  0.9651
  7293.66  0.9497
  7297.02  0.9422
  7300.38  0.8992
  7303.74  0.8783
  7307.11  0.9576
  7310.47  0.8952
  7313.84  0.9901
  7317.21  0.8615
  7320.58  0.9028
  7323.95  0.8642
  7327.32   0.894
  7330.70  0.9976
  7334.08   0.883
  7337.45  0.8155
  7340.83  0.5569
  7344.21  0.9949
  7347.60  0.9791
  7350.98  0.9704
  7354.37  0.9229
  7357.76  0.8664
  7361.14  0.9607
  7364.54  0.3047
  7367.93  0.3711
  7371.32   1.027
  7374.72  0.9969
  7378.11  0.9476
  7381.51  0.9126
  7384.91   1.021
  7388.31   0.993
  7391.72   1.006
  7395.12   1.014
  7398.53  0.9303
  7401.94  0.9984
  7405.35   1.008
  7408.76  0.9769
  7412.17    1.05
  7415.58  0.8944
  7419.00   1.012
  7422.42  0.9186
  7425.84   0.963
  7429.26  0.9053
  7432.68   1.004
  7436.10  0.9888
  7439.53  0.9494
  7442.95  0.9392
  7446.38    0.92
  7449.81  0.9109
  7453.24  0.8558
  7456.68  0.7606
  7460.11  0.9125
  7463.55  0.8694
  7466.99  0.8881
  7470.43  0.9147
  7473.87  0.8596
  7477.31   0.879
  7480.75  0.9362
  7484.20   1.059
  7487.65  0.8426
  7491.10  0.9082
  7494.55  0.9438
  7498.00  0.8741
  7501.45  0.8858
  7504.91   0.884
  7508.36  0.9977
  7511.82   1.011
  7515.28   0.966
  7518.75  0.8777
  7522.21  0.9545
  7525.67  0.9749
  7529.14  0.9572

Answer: 3.7 Ang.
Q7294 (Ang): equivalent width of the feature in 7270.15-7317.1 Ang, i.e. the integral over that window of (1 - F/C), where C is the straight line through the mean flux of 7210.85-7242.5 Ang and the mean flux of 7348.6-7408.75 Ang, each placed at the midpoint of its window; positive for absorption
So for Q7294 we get -0.8 Ang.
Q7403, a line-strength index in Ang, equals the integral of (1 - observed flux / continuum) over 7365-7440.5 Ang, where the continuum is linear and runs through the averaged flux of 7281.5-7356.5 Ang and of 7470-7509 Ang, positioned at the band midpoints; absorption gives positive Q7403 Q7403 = -2.3 Ang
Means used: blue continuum 0.909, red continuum 0.913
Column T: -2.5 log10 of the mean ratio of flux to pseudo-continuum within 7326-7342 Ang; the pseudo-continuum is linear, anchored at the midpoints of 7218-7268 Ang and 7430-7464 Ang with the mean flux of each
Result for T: 0.10 mag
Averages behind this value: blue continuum 0.927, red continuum 0.912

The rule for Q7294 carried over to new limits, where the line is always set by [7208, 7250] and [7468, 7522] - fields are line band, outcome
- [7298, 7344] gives 1.0 Ang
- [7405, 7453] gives -2.1 Ang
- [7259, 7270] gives -1.4 Ang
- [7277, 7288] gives -0.9 Ang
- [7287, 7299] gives -0.8 Ang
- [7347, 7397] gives 1.3 Ang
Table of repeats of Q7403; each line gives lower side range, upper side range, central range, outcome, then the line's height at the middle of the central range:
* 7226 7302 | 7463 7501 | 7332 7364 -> 2.2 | 0.928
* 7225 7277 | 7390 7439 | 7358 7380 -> 4.3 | 0.964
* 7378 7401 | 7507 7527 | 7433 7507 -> 4.7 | 0.968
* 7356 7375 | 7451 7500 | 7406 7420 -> -3.1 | 0.804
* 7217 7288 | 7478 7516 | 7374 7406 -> -1.5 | 0.939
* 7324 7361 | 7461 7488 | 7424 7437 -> -0.9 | 0.903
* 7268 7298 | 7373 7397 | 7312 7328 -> 1.2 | 0.978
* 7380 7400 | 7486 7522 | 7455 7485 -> 1.5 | 0.939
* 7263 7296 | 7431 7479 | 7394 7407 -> -0.8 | 0.927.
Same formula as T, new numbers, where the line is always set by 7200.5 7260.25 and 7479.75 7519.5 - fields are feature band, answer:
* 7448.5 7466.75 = 0.084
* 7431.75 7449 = -0.029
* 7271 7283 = -0.077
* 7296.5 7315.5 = 0.000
